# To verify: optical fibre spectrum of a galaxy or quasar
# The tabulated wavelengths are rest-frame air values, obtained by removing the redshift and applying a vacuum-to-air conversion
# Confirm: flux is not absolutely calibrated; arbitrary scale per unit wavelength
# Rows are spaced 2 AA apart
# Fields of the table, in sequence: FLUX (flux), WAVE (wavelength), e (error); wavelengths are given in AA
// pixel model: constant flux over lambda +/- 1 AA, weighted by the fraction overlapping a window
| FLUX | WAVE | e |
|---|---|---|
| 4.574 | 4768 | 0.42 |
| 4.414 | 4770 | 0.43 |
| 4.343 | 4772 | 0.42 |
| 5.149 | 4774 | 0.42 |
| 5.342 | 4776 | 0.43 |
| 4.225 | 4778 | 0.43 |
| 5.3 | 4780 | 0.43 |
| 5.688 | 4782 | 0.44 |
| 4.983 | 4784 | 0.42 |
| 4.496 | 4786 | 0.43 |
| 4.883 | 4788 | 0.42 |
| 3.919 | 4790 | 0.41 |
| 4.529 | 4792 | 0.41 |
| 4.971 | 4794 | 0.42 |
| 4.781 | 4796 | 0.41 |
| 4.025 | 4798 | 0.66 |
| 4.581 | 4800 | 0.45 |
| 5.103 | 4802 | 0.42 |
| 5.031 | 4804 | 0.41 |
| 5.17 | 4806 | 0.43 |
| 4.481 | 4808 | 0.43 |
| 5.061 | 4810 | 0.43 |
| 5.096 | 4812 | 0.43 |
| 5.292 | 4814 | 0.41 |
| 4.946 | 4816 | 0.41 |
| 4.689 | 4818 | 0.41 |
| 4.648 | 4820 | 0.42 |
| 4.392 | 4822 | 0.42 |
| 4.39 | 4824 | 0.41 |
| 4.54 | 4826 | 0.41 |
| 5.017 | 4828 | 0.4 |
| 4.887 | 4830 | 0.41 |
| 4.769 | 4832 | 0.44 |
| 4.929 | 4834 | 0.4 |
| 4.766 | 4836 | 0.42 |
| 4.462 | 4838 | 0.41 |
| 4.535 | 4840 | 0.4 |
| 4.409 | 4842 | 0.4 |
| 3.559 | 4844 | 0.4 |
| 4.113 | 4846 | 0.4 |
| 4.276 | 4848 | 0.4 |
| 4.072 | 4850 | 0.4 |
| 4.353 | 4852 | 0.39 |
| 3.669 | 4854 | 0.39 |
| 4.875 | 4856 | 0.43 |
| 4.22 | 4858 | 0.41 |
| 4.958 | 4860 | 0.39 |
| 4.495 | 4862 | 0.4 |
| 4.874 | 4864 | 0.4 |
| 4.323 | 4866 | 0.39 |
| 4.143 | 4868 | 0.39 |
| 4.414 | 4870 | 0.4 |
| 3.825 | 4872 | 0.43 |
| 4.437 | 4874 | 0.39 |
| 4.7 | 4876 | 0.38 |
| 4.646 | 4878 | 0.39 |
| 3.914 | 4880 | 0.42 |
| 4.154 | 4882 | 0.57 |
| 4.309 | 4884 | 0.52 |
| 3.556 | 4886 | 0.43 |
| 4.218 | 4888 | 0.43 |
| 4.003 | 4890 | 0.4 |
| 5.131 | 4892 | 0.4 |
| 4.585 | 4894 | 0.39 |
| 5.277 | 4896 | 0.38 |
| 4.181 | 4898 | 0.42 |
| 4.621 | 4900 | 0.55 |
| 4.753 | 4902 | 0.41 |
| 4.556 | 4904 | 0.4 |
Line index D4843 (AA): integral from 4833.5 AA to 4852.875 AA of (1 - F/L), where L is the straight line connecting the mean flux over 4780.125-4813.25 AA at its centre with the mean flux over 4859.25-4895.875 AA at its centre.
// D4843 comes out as 1.0 AA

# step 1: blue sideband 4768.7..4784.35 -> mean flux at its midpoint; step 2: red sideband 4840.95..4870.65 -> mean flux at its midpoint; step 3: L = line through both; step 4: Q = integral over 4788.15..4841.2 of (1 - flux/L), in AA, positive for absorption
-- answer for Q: -1.2 AA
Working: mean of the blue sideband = 4.92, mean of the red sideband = 4.32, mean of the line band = 4.73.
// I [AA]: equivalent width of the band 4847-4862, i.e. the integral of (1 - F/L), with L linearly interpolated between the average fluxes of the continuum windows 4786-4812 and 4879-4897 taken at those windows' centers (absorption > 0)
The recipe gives 0.44 AA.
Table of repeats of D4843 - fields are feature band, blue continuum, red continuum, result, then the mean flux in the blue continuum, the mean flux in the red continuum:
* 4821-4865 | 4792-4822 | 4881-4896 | 1.26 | 4.82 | 4.35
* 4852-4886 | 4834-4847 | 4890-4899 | 1.43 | 4.36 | 4.71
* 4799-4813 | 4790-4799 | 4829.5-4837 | -1.00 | 4.5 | 4.83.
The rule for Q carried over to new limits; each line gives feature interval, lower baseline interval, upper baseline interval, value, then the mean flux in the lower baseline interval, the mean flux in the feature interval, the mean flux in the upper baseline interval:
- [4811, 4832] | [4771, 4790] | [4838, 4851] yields -1.68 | 4.88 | 4.79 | 4.18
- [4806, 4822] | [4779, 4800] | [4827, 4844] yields -0.60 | 4.75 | 4.87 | 4.65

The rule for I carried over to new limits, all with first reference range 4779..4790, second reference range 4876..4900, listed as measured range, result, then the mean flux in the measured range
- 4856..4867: -0.2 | 4.6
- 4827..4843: -0.1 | 4.72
